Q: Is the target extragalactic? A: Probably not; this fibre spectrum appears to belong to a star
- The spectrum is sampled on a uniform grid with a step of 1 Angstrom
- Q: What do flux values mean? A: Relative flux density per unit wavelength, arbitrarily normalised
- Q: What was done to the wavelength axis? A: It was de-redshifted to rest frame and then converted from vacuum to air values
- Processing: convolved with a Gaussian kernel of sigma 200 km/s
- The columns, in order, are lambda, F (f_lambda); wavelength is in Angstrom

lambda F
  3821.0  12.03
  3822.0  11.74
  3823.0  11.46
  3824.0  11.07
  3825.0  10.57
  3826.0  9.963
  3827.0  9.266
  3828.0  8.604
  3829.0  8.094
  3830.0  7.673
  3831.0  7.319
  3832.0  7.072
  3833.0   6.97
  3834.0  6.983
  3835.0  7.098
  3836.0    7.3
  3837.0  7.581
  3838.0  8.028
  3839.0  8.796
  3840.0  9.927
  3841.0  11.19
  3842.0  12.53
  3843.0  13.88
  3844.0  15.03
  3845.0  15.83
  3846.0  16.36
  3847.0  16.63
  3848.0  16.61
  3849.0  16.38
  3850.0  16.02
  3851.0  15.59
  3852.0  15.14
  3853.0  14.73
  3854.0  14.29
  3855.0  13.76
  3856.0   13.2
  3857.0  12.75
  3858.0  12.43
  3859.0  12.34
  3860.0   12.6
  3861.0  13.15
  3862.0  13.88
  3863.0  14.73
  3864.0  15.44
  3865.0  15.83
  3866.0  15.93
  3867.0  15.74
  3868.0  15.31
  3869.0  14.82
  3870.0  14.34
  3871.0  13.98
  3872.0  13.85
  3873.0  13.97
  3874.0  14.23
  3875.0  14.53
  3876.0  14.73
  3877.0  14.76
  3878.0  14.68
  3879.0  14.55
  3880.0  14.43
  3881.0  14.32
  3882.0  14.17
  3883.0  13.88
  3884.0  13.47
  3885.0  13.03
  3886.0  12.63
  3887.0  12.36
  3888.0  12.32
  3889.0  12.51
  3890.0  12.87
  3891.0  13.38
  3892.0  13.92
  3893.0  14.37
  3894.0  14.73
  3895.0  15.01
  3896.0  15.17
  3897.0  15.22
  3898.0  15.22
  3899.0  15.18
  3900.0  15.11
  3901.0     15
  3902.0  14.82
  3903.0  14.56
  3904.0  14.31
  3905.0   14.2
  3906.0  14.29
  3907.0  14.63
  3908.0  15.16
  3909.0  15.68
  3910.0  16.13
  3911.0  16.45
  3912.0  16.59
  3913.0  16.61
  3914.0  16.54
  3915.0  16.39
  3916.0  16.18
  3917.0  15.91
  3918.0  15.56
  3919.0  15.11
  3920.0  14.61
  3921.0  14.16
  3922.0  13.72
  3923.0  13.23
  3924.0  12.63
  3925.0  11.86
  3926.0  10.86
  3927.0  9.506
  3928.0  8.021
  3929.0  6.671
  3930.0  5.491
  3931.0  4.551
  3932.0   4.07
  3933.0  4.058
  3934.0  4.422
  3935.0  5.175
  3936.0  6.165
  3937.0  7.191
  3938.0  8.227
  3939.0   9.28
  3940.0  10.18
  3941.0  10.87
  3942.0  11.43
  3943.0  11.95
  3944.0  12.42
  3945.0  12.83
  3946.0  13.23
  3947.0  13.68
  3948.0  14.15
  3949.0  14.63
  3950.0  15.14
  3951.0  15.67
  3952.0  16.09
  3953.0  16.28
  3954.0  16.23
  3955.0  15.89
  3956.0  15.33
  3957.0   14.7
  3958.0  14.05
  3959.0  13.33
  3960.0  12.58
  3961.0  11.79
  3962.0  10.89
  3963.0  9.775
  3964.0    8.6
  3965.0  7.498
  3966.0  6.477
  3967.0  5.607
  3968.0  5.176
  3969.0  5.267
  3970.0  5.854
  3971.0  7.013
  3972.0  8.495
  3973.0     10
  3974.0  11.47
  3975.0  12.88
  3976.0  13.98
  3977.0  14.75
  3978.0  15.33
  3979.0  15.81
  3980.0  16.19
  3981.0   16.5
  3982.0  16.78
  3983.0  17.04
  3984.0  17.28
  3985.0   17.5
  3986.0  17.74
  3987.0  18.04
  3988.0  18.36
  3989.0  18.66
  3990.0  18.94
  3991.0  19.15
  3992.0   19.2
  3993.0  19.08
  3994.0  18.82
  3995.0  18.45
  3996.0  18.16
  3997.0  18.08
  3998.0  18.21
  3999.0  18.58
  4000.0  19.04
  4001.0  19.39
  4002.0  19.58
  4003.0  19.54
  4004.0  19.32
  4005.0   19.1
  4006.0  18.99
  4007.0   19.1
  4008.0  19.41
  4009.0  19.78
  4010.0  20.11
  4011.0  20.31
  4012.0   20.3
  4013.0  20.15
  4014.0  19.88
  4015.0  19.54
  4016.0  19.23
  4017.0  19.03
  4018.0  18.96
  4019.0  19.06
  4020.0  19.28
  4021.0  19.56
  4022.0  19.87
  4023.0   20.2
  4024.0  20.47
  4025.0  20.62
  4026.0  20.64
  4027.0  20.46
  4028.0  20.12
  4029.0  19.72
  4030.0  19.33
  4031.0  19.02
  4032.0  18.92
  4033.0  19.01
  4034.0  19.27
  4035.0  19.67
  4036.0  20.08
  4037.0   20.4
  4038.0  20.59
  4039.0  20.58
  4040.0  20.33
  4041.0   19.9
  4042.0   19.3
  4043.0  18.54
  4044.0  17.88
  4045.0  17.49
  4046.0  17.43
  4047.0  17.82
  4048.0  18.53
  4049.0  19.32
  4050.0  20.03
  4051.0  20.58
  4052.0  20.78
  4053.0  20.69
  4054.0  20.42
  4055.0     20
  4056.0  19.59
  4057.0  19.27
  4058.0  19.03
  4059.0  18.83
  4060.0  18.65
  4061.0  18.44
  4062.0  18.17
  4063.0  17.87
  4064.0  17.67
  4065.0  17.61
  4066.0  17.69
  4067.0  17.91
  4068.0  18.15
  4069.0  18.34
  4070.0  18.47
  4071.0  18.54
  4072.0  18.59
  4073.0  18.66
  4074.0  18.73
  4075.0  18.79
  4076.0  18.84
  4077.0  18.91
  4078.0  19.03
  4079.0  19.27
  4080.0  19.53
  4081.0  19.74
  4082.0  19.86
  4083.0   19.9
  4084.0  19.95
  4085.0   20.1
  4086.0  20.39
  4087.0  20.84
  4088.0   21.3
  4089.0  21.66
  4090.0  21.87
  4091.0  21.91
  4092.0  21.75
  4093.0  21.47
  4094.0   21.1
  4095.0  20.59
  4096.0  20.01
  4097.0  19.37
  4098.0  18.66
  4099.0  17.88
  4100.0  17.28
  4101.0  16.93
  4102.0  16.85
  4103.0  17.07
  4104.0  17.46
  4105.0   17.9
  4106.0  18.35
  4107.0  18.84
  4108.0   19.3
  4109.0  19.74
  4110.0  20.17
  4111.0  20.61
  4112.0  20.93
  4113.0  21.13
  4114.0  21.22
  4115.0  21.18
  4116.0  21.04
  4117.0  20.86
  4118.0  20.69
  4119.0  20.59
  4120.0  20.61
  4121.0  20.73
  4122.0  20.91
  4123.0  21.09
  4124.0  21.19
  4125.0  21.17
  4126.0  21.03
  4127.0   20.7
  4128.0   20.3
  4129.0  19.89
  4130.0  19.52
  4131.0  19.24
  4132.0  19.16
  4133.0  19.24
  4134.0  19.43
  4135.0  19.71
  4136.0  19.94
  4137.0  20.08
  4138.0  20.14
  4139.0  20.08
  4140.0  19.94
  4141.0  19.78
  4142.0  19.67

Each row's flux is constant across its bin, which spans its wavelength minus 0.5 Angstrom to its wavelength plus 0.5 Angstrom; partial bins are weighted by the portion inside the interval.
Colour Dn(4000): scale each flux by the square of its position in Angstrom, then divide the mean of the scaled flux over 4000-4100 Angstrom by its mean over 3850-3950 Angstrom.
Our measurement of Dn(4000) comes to 1.60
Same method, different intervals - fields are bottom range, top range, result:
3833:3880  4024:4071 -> 1.57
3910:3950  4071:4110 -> 1.83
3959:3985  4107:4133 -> 1.92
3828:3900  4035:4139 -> 1.66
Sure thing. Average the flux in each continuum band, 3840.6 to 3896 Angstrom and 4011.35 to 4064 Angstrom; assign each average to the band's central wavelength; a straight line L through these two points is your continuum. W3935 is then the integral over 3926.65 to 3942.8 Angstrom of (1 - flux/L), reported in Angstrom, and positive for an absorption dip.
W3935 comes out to 9.0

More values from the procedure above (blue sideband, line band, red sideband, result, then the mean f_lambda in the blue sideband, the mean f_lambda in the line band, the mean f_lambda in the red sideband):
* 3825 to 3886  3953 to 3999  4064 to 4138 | 6.1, 12.8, 14.1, 19.7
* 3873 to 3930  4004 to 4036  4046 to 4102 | -3.6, 14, 19.7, 19.3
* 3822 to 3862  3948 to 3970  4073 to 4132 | 5.0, 11.7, 11.9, 19.9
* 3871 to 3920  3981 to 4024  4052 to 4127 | -3.9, 14.6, 19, 19.6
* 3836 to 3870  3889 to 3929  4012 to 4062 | 3.0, 13.7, 14.3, 19.5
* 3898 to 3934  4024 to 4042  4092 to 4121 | -3.0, 13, 19.9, 19.6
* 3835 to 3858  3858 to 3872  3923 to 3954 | -2.0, 13.1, 14.4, 10.4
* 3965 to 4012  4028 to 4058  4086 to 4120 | -2.8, 15.9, 19.5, 19.9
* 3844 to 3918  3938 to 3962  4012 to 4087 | 4.6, 14.7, 13.4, 19.3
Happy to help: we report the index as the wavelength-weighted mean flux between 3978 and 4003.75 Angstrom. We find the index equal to 18.1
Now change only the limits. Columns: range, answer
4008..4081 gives 19.3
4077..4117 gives 19.8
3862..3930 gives 14.2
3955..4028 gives 16.3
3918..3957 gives 11.3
